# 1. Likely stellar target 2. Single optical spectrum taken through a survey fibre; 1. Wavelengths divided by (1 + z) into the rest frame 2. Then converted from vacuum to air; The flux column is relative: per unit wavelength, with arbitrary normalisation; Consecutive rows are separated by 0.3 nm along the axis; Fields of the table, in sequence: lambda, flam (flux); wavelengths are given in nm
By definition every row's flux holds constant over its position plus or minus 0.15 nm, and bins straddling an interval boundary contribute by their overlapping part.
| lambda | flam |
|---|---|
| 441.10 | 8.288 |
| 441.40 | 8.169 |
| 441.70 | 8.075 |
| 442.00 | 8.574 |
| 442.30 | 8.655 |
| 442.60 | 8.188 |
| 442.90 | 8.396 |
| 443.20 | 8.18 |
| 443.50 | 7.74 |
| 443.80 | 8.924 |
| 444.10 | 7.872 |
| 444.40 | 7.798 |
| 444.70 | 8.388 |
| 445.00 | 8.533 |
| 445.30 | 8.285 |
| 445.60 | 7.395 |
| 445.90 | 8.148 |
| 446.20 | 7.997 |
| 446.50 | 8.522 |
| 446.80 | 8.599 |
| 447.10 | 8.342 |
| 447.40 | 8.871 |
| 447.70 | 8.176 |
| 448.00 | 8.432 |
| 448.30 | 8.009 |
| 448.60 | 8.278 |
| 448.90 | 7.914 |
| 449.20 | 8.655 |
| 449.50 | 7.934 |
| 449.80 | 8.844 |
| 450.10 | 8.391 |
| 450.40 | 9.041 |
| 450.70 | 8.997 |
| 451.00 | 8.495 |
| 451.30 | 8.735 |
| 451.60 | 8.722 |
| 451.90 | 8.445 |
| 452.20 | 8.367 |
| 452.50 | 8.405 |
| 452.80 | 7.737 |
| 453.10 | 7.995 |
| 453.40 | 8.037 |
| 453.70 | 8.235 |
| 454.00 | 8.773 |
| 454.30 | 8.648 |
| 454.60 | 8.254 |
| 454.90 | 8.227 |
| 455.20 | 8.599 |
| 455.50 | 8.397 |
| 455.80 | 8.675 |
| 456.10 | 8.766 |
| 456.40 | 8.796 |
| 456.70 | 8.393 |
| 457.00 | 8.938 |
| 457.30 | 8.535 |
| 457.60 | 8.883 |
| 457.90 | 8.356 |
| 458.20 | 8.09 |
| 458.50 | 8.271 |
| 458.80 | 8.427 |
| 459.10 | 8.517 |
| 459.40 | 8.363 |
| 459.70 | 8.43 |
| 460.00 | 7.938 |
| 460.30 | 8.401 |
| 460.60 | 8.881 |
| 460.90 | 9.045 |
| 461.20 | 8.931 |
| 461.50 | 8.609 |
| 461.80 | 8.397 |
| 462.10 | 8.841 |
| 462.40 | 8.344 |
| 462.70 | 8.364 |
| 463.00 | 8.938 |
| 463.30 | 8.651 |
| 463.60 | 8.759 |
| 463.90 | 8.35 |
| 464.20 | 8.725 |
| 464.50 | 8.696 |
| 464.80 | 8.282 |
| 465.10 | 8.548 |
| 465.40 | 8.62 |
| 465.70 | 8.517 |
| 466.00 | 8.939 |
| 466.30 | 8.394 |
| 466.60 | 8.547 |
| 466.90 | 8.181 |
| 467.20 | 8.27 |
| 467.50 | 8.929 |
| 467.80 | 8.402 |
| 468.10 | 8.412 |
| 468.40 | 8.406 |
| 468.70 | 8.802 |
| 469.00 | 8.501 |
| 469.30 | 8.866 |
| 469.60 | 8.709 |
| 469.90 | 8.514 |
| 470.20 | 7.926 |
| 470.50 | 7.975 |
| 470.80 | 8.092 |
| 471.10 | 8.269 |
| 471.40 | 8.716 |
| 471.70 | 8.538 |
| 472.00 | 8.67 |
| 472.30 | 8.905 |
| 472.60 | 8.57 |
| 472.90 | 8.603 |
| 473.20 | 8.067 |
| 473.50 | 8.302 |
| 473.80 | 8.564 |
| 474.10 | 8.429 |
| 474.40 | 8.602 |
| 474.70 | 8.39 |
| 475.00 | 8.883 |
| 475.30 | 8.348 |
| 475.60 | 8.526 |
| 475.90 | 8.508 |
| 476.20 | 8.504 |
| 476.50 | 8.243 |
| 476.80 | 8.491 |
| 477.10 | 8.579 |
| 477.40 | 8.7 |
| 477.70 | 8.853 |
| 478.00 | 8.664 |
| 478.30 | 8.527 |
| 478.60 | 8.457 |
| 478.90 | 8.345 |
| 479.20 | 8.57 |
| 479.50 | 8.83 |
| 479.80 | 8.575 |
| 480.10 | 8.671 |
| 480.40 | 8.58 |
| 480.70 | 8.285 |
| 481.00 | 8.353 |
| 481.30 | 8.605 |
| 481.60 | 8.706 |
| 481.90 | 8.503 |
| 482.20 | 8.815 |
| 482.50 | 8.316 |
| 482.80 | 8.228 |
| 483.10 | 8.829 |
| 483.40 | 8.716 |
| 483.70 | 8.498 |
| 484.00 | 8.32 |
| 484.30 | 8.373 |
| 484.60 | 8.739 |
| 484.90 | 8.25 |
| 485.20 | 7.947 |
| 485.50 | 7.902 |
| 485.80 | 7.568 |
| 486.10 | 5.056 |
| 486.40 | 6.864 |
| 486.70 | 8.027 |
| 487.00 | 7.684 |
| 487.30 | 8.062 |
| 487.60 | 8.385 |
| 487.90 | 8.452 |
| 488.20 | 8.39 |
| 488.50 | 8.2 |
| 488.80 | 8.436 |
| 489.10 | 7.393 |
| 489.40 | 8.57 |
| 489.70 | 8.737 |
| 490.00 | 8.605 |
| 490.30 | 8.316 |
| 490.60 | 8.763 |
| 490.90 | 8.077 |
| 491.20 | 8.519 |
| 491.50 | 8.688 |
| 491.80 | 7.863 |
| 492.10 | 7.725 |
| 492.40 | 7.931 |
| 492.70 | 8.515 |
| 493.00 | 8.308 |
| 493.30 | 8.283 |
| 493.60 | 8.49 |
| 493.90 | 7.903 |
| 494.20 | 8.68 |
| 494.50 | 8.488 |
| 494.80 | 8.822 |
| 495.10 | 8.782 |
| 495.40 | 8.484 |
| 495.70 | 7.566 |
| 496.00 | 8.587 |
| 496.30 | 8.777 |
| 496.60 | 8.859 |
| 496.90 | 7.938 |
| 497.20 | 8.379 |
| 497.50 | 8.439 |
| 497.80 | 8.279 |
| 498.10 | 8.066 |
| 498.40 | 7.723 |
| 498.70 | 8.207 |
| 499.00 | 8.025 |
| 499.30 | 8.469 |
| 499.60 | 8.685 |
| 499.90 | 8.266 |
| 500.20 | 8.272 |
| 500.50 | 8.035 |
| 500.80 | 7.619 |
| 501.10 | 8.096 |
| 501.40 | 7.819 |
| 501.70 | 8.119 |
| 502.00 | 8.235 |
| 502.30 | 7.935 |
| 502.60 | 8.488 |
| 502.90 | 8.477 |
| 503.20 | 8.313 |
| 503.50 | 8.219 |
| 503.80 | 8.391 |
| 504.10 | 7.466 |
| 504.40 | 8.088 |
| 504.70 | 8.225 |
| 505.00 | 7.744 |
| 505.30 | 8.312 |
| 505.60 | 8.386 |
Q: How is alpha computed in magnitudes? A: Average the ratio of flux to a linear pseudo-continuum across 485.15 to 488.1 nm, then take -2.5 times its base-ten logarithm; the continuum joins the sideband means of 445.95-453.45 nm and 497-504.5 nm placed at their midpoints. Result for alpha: 0.09 mag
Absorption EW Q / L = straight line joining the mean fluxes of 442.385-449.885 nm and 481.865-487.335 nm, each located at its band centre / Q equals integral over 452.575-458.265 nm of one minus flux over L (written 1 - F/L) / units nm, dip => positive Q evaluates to -0.17 nm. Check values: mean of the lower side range 8.26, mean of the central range 8.44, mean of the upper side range 8.03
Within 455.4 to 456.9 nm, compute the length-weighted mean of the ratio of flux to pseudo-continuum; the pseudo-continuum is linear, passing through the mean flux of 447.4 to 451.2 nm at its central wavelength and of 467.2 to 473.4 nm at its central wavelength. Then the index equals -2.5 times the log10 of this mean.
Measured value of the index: -0.02 mag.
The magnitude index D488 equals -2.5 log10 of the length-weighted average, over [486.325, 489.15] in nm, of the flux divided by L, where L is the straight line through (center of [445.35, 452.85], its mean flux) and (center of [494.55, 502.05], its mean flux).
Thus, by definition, 0.03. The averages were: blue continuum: 8.39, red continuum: 8.27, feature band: 8.04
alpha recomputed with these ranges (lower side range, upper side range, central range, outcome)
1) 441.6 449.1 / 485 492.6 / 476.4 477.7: -0.06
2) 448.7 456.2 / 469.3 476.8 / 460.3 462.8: -0.03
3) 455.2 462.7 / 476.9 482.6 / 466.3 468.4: 0.01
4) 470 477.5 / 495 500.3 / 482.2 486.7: 0.05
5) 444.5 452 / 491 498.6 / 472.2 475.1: -0.02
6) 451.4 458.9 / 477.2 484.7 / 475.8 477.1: 0.01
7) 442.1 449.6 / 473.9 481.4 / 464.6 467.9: -0.01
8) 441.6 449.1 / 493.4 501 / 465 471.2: -0.02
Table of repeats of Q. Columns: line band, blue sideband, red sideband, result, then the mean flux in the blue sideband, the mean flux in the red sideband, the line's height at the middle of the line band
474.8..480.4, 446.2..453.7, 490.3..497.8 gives -0.13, 8.4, 8.37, 8.38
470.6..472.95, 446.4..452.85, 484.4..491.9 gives -0.09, 8.46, 8.06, 8.23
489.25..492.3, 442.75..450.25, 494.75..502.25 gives -0.05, 8.26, 8.25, 8.25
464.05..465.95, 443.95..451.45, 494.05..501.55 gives -0.06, 8.35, 8.29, 8.33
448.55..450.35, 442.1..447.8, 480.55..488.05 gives -0.03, 8.27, 8.14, 8.25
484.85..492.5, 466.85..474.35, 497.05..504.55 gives 0.25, 8.47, 8.16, 8.29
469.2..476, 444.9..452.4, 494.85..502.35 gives -0.12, 8.4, 8.24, 8.32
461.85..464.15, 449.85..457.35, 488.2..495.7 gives -0.04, 8.51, 8.34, 8.47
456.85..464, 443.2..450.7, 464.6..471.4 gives -0.12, 8.31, 8.47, 8.41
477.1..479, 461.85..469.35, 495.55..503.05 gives -0.04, 8.57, 8.21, 8.44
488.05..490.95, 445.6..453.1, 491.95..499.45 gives -0.01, 8.39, 8.31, 8.32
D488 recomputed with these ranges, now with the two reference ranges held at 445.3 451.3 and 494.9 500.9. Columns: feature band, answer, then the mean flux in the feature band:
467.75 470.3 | -0.023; 8.52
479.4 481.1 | -0.030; 8.55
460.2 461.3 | -0.060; 8.83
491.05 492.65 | 0.017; 8.17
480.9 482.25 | -0.035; 8.59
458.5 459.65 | -0.007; 8.41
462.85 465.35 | -0.035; 8.62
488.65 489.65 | 0.014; 8.19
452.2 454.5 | 0.013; 8.27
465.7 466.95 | -0.026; 8.54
